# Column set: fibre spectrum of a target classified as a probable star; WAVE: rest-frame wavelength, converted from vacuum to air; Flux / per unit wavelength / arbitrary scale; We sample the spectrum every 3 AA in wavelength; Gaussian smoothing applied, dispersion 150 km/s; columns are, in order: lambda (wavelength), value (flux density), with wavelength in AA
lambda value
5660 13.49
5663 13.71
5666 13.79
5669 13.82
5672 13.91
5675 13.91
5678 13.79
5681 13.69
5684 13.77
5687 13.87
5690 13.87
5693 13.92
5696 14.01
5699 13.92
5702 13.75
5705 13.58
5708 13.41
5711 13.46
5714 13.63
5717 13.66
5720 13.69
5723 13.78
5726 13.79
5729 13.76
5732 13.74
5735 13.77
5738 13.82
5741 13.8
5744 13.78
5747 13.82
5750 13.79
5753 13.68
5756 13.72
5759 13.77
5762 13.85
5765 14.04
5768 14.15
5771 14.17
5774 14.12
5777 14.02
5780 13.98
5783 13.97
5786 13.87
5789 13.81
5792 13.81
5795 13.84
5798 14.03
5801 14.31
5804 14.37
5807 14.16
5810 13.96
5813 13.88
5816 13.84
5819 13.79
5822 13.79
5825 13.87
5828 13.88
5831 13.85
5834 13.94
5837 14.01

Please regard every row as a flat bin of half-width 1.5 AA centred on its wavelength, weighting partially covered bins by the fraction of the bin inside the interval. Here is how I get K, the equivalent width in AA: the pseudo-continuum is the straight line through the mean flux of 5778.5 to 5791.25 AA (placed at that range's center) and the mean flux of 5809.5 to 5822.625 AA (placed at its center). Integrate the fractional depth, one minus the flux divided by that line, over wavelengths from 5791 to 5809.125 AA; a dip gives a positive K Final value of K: -0.3 AA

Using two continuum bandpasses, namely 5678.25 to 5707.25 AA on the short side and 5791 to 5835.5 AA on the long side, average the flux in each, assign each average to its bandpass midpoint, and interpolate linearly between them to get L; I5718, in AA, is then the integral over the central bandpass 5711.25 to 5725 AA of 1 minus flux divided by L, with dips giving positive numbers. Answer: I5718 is 0.2 AA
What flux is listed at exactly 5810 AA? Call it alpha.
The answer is 13.96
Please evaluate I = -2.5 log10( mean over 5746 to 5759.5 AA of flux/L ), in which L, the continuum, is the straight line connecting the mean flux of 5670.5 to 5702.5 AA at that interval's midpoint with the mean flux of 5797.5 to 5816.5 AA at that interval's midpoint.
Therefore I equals 0.018 mag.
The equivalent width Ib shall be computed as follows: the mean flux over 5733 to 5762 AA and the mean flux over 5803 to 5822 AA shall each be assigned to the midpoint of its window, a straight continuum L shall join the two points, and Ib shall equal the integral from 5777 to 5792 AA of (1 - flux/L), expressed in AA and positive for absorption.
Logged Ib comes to 0.0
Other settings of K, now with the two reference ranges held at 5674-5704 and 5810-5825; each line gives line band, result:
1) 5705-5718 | 0.3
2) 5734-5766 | 0.1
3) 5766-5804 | -0.5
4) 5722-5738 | 0.1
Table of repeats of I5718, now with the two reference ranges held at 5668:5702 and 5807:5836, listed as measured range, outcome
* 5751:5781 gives -0.2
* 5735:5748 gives 0.1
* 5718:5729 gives 0.1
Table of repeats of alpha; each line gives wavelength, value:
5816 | 13.84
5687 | 13.87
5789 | 13.81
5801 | 14.31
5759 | 13.77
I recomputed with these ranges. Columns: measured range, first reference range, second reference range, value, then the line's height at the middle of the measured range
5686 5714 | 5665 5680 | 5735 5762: 0.01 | 13.8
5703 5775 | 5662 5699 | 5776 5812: 0.01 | 13.9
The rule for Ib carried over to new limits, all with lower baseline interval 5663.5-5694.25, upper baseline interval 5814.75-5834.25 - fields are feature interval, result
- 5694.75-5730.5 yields 0.3 AA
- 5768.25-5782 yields -0.2 AA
